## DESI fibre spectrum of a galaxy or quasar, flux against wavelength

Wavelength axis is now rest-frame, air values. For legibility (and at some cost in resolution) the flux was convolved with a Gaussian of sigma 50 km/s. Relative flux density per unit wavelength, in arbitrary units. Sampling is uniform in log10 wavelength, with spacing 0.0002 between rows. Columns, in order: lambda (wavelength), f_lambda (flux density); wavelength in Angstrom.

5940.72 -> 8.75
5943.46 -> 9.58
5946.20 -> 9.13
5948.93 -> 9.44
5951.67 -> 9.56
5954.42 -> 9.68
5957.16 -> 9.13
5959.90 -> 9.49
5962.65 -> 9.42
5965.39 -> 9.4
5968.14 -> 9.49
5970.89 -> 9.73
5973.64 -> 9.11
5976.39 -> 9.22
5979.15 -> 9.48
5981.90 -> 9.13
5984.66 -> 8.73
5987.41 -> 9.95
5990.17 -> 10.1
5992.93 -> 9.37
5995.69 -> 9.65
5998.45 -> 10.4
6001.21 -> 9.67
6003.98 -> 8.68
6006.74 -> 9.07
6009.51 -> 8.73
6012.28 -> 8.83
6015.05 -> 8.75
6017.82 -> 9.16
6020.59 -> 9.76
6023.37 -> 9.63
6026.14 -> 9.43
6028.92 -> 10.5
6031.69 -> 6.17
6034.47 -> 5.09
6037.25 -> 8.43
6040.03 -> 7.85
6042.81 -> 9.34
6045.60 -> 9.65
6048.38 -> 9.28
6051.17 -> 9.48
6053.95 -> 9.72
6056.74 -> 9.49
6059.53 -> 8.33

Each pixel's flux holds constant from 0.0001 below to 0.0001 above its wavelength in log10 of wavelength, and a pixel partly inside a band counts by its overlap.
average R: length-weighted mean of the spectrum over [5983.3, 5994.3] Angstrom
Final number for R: 9.54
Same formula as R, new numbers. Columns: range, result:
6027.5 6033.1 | 8.33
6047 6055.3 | 9.5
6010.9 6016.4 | 8.79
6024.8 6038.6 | 7.92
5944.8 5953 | 9.38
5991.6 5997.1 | 9.52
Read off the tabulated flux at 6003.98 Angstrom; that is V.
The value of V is 8.68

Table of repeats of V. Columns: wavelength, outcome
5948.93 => 9.44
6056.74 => 9.49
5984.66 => 8.73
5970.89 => 9.73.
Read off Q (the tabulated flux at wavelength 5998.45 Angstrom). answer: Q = 10.4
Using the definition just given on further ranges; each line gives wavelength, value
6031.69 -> 6.17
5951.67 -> 9.56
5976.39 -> 9.22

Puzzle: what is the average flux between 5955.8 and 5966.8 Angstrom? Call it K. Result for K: 9.36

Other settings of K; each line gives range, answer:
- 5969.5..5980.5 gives 9.38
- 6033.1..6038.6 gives 6.75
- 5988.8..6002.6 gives 9.84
